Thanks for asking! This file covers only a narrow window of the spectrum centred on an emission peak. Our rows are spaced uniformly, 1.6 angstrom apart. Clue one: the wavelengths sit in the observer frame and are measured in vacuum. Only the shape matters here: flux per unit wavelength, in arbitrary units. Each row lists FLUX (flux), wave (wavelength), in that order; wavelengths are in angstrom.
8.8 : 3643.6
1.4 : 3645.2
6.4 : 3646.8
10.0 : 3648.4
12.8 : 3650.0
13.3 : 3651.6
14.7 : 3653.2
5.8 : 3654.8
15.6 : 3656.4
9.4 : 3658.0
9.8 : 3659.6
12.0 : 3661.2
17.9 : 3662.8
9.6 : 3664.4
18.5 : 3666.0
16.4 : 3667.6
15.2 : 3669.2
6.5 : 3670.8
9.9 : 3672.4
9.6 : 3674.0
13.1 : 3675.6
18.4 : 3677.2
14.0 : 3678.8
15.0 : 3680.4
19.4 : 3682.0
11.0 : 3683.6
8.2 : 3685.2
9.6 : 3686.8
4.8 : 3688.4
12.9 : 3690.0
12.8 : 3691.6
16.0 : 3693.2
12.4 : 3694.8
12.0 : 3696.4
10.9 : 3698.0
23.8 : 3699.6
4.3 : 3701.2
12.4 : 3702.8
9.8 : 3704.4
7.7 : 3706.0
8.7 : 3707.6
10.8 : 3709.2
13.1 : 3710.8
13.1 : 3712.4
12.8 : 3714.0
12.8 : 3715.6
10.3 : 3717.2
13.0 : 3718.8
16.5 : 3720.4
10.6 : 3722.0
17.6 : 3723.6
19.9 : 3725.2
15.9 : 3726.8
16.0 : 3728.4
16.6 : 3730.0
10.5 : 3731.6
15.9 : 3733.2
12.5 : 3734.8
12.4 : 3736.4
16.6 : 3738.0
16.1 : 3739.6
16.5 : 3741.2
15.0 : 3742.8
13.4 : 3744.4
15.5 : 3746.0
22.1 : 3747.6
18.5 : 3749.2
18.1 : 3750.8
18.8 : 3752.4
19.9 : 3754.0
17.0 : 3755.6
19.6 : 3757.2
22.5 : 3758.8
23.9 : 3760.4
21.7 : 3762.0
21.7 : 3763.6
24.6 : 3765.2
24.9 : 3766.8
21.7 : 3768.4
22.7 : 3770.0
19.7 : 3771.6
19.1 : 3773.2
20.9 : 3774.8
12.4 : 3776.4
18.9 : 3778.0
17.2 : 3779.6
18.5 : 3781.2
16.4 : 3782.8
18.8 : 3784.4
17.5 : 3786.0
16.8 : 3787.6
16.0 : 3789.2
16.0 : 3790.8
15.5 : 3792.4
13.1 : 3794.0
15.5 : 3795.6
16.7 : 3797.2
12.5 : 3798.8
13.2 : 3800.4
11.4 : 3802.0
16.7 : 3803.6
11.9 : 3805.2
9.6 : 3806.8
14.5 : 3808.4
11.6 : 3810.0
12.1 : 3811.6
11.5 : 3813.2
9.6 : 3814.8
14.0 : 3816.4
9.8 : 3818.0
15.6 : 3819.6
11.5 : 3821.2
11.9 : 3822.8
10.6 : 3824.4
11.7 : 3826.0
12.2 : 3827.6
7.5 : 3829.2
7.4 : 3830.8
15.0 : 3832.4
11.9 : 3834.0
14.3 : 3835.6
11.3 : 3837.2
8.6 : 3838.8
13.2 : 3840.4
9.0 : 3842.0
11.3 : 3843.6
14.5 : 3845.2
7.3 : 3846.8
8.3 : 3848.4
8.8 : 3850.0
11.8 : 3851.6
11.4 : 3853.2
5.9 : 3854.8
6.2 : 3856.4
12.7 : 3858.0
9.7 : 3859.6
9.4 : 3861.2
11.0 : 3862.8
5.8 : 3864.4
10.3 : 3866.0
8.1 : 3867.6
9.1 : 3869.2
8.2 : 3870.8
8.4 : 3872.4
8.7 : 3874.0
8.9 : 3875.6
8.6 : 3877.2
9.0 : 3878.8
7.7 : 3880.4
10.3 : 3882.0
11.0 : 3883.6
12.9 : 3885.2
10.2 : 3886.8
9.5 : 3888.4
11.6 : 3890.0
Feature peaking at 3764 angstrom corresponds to C IV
